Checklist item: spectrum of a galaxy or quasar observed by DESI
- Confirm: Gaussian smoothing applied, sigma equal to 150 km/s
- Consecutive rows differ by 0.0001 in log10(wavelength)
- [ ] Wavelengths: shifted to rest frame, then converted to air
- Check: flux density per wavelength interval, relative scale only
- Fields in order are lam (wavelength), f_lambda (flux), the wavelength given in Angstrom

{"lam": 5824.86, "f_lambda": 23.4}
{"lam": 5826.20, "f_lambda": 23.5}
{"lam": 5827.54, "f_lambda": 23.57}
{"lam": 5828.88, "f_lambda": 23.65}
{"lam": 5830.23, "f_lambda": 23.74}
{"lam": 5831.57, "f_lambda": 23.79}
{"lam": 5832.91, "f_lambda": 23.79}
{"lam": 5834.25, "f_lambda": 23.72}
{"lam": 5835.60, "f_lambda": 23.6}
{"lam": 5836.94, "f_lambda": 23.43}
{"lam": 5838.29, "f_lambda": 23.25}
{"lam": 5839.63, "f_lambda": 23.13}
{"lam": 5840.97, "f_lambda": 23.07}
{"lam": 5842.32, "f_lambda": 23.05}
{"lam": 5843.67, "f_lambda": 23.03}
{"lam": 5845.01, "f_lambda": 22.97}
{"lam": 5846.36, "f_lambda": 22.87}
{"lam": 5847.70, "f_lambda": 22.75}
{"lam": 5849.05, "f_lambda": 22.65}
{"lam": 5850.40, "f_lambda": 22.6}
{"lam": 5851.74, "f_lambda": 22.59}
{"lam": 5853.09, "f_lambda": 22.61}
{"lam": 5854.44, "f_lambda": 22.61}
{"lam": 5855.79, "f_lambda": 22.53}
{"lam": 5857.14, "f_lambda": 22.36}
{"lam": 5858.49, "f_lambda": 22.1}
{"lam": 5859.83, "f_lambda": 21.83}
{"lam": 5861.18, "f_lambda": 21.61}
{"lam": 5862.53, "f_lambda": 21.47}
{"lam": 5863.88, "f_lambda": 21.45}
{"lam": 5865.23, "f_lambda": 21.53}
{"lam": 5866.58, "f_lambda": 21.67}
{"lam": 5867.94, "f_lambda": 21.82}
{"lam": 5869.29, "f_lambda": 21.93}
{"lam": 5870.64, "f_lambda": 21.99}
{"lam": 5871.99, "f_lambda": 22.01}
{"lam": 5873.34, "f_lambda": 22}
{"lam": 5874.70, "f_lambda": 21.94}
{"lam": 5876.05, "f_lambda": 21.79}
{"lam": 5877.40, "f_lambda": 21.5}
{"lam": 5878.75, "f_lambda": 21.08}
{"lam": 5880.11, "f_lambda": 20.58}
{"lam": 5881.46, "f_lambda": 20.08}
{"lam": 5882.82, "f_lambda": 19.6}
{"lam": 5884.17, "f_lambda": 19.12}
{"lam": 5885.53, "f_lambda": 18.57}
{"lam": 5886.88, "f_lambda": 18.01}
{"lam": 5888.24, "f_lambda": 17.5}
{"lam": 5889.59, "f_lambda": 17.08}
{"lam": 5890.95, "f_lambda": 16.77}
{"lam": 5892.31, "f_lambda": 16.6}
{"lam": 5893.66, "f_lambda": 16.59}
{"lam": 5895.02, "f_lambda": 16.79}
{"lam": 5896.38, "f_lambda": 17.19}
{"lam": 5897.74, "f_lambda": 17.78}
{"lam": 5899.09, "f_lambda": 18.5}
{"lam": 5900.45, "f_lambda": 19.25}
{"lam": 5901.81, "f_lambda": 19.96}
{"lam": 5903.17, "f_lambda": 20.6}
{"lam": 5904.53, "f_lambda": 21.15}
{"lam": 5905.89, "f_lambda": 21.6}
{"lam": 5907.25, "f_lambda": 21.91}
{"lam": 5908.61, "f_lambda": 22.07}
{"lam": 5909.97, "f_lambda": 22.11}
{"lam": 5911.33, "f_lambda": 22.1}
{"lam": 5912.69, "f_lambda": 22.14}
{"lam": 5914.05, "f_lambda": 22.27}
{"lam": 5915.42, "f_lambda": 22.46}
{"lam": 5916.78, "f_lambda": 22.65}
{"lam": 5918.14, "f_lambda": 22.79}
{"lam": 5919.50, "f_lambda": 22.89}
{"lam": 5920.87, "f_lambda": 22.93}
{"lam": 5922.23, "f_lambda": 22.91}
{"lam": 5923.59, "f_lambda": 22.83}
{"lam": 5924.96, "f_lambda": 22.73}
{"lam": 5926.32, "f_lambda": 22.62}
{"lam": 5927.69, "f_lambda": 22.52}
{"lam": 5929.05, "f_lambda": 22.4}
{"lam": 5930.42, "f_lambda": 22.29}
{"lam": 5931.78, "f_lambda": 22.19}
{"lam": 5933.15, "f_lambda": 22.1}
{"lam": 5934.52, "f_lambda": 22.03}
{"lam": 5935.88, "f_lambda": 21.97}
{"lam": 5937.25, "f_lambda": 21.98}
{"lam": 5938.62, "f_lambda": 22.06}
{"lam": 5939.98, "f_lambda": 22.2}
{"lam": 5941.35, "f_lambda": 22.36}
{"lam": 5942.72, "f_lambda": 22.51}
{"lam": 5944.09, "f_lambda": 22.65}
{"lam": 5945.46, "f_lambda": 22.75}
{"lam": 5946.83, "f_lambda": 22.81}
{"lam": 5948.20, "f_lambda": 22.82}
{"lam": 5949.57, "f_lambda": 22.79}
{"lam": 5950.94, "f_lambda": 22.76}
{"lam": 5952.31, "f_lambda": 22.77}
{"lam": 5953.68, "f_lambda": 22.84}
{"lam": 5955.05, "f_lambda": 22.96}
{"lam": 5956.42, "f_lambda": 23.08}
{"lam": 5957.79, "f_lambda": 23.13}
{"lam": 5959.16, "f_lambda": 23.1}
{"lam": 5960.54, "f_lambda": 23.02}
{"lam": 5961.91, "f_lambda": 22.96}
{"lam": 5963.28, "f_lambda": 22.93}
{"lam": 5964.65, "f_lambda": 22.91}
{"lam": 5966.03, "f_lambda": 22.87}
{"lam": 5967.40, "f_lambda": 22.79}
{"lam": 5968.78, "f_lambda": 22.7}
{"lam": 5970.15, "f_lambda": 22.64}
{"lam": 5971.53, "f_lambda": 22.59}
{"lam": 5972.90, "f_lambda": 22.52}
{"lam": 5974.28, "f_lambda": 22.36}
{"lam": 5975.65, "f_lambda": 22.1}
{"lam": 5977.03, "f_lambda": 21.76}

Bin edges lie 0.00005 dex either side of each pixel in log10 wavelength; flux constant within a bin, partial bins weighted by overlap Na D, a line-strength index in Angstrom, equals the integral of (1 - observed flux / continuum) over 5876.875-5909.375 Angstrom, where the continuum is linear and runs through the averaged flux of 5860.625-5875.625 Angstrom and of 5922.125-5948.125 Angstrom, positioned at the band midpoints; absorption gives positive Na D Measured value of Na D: 4.2 Angstrom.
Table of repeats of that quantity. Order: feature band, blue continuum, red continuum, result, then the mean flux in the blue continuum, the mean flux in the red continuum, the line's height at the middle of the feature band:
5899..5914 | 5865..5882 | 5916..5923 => 0.9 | 21.5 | 22.9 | 22.5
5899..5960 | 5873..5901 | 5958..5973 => -3.5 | 18.9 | 22.8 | 21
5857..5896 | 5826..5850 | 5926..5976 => 4.8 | 23.3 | 22.6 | 23.1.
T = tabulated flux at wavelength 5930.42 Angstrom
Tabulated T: 22.29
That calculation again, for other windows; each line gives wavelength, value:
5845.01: 22.97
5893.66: 16.59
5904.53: 21.15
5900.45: 19.25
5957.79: 23.13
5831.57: 23.79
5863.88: 21.45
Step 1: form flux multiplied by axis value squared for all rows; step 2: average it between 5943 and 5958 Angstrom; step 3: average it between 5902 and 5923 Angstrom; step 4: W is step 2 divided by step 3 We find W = 1.05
